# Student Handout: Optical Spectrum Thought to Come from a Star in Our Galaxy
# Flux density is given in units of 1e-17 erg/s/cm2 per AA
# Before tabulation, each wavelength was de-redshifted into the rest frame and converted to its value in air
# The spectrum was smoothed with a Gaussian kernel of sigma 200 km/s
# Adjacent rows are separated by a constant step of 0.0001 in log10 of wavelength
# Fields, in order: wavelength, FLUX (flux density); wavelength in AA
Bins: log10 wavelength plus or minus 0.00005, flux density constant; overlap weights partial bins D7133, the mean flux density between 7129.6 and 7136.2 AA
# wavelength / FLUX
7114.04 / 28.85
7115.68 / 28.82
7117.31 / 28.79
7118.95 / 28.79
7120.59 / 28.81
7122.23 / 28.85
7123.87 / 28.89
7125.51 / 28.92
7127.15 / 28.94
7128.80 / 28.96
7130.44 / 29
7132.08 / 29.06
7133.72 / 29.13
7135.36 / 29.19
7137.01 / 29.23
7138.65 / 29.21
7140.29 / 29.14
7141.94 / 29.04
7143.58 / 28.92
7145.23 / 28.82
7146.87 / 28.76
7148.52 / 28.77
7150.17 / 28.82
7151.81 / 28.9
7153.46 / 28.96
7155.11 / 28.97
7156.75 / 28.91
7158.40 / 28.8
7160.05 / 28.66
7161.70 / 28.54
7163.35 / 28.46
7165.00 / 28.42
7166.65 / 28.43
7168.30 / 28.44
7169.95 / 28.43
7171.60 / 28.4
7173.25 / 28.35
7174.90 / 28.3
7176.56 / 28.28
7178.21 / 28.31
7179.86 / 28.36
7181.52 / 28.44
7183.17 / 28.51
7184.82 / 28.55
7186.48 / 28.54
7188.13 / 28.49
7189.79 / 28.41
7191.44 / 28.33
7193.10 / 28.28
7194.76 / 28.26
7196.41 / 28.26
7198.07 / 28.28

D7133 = 29.1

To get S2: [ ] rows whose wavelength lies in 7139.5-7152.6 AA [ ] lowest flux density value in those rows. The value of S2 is 28.76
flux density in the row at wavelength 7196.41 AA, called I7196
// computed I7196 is 28.26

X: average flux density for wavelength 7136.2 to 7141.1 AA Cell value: 29.2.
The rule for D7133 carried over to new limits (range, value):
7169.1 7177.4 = 28.4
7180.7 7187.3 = 28.5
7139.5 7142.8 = 29.1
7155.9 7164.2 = 28.7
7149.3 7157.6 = 28.9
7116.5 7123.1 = 28.8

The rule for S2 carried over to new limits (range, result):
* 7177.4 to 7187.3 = 28.31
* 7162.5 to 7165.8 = 28.42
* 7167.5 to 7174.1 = 28.35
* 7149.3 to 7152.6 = 28.82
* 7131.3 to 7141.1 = 29.06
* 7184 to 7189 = 28.49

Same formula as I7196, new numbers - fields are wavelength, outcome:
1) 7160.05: 28.66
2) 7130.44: 29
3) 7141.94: 29.04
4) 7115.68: 28.82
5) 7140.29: 29.14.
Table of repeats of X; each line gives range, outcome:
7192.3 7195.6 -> 28.3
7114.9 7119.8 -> 28.8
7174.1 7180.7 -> 28.3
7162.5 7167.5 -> 28.4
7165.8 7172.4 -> 28.4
